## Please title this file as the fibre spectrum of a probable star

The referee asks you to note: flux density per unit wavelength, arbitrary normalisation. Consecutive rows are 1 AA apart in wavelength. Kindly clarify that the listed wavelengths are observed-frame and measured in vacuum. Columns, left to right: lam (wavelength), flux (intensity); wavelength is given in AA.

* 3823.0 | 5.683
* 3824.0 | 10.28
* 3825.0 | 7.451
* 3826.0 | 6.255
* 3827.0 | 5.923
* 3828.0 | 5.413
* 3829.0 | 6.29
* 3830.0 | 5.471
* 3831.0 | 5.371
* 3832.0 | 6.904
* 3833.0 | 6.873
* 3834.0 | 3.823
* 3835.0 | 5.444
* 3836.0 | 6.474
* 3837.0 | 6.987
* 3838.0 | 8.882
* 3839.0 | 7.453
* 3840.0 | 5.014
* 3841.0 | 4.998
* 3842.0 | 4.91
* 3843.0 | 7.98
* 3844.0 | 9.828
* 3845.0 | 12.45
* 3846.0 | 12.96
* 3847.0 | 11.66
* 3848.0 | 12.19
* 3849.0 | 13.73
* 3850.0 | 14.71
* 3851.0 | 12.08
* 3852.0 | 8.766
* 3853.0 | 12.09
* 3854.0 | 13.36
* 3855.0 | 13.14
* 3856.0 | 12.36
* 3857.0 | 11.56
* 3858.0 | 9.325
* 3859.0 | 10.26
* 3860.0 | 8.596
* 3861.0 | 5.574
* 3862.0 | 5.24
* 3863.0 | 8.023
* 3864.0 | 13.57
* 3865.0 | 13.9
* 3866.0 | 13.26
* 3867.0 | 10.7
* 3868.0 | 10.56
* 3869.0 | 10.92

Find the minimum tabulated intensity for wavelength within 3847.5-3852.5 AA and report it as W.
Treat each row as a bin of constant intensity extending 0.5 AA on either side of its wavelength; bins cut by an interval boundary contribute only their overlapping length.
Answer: 8.766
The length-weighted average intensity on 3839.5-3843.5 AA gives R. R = 5.73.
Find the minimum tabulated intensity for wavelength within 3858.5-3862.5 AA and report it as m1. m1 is 5.24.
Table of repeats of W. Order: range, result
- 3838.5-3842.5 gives 4.91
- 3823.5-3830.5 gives 5.413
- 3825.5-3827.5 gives 5.923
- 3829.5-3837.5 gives 3.823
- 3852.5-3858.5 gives 9.325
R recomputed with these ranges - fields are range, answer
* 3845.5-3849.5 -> 12.6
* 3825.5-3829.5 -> 5.97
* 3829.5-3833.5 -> 6.15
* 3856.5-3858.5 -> 10.4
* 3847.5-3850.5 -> 13.5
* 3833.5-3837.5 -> 5.68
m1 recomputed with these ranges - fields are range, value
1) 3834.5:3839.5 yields 5.444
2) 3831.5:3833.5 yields 6.873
